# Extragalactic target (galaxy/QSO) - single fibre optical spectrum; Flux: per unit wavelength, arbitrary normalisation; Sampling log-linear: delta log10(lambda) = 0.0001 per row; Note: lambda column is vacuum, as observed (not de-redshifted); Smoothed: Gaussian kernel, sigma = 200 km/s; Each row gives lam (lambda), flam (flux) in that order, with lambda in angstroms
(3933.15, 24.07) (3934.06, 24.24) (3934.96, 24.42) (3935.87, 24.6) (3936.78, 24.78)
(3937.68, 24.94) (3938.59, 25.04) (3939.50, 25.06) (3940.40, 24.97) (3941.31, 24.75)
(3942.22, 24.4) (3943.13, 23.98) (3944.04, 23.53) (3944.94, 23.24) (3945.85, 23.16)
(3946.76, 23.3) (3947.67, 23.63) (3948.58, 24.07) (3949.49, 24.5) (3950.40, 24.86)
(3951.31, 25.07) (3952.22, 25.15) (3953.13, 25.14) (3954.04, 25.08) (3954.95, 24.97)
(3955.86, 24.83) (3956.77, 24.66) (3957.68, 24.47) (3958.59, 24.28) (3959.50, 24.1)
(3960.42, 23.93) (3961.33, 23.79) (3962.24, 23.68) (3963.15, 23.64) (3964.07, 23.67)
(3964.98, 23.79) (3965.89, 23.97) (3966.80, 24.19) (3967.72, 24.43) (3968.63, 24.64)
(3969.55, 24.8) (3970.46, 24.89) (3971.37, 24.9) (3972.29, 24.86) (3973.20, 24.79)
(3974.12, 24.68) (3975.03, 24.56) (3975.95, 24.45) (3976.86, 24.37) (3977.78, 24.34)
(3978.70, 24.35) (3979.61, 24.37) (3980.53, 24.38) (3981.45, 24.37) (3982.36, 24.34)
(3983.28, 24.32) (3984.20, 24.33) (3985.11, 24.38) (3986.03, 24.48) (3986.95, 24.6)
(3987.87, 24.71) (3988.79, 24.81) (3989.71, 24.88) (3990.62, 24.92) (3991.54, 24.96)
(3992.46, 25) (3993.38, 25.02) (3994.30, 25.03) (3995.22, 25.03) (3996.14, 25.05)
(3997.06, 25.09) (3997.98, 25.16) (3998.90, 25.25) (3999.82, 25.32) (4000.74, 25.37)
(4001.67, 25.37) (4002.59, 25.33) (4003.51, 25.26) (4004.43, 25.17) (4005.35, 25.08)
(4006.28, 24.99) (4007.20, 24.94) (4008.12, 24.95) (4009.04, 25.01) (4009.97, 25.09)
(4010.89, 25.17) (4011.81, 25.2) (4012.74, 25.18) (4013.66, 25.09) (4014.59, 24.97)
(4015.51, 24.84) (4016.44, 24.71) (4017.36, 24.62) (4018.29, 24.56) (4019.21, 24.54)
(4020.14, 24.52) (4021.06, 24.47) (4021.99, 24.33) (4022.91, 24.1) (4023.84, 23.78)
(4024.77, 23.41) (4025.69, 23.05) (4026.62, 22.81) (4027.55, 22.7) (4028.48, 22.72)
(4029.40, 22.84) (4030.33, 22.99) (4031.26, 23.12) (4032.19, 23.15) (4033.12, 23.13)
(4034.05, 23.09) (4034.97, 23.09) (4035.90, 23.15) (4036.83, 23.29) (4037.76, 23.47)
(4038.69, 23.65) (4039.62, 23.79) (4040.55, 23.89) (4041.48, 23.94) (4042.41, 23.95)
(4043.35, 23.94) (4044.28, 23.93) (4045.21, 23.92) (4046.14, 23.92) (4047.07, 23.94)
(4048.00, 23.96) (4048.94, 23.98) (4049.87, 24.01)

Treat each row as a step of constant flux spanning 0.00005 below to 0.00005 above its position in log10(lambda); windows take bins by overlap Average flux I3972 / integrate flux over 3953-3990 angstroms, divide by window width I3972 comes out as 24.4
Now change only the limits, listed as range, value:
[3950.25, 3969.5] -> 24.4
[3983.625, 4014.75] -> 25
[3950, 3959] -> 24.9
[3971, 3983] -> 24.5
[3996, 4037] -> 24.3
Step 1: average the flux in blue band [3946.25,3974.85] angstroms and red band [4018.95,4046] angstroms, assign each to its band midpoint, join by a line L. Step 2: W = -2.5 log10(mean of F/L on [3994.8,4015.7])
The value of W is -0.056 mag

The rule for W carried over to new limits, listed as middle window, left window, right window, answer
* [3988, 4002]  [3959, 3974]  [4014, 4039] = -0.05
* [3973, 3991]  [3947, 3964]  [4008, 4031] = -0.01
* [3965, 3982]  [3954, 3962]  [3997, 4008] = 0.01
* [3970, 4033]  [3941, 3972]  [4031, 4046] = -0.03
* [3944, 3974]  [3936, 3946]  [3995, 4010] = 0.01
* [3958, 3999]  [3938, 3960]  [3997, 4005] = 0.02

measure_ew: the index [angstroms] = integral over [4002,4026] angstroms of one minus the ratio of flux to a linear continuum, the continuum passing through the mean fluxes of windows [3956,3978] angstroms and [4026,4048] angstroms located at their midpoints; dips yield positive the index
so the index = -1.01 angstroms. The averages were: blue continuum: 24.3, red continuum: 23.4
